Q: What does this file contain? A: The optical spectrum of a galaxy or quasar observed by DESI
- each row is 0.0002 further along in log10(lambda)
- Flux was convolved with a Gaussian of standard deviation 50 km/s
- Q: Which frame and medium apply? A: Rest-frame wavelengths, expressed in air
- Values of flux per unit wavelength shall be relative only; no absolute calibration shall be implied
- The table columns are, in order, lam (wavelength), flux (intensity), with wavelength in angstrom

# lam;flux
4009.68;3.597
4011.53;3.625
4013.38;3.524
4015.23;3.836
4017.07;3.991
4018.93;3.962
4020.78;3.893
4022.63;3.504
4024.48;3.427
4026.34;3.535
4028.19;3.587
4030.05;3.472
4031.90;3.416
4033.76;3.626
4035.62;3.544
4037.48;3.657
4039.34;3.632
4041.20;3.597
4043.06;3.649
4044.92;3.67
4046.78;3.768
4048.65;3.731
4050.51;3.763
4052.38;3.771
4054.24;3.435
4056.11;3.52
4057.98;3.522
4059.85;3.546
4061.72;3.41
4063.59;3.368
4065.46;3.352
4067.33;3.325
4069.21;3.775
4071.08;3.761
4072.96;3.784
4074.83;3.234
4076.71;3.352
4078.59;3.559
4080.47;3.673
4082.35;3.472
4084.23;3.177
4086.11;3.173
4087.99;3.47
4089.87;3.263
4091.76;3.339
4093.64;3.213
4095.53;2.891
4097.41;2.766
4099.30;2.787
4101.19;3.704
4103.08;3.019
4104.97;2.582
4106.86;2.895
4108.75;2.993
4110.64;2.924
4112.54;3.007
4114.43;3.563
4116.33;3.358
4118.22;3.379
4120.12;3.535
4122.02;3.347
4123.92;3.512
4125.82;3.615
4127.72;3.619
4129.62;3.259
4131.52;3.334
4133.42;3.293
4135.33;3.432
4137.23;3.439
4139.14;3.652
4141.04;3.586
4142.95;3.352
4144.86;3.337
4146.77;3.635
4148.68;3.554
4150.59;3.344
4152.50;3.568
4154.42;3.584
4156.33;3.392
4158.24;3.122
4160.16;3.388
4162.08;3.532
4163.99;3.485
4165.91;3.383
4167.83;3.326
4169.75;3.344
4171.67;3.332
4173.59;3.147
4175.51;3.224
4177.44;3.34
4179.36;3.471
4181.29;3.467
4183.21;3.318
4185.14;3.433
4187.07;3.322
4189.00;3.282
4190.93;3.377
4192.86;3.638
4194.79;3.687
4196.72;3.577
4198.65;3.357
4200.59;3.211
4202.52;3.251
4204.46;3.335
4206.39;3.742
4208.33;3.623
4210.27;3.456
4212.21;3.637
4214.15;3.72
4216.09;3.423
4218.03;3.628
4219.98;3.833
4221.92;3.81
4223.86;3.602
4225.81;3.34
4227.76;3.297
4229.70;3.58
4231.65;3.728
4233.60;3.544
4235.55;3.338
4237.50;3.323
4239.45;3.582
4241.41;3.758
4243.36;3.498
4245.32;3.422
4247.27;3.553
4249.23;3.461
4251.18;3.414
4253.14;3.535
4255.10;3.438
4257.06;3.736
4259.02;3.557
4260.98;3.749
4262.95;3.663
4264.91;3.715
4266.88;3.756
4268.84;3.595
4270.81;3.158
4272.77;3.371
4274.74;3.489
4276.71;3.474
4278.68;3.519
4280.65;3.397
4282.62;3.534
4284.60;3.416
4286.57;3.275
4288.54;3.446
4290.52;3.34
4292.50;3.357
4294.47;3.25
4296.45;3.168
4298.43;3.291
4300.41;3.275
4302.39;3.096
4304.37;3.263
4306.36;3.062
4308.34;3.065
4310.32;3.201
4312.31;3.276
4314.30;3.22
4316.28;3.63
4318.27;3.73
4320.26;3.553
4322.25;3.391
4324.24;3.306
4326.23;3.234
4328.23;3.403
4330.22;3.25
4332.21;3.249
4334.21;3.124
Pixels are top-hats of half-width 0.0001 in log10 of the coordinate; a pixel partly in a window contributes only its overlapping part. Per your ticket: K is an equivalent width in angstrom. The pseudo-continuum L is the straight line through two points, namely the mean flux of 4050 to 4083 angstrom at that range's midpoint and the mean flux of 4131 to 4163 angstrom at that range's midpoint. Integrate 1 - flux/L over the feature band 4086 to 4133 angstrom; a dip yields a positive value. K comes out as 3.52 angstrom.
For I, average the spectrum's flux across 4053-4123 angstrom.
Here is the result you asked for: 3.31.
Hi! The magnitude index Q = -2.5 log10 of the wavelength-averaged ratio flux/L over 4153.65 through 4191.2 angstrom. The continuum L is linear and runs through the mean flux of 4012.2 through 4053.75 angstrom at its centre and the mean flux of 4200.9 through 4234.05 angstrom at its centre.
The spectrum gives 0.07 mag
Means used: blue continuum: 3.66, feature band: 3.36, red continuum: 3.56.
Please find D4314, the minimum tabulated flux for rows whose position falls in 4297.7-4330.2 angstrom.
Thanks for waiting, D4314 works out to 3.062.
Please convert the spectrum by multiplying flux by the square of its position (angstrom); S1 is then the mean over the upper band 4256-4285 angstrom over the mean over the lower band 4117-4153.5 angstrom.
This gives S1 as 1.09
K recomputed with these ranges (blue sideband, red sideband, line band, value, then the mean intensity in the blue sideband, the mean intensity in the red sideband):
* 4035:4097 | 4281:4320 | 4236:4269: -2.1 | 3.49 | 3.32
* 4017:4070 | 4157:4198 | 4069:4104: 2.0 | 3.59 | 3.39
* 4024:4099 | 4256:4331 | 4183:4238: -1.2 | 3.47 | 3.4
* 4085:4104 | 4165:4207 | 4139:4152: -0.8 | 3.16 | 3.39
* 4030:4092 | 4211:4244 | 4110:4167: 2.0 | 3.53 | 3.57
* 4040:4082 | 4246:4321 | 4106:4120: 1.4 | 3.57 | 3.42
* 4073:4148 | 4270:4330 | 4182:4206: -0.6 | 3.31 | 3.34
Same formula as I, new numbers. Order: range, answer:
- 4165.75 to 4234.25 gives 3.47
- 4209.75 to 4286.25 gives 3.54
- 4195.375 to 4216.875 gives 3.49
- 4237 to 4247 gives 3.53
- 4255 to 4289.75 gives 3.52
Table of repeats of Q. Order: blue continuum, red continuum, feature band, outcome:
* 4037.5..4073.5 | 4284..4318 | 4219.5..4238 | -0.05 mag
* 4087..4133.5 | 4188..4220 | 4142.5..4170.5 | -0.02 mag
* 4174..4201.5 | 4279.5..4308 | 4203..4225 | -0.07 mag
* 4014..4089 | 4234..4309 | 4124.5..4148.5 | 0.02 mag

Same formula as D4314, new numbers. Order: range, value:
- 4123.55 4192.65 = 3.122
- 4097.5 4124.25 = 2.582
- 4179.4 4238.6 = 3.211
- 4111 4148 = 3.007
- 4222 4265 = 3.297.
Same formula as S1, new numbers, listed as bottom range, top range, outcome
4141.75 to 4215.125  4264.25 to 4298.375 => 1.05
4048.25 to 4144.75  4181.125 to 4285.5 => 1.11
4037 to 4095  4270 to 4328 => 1.06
